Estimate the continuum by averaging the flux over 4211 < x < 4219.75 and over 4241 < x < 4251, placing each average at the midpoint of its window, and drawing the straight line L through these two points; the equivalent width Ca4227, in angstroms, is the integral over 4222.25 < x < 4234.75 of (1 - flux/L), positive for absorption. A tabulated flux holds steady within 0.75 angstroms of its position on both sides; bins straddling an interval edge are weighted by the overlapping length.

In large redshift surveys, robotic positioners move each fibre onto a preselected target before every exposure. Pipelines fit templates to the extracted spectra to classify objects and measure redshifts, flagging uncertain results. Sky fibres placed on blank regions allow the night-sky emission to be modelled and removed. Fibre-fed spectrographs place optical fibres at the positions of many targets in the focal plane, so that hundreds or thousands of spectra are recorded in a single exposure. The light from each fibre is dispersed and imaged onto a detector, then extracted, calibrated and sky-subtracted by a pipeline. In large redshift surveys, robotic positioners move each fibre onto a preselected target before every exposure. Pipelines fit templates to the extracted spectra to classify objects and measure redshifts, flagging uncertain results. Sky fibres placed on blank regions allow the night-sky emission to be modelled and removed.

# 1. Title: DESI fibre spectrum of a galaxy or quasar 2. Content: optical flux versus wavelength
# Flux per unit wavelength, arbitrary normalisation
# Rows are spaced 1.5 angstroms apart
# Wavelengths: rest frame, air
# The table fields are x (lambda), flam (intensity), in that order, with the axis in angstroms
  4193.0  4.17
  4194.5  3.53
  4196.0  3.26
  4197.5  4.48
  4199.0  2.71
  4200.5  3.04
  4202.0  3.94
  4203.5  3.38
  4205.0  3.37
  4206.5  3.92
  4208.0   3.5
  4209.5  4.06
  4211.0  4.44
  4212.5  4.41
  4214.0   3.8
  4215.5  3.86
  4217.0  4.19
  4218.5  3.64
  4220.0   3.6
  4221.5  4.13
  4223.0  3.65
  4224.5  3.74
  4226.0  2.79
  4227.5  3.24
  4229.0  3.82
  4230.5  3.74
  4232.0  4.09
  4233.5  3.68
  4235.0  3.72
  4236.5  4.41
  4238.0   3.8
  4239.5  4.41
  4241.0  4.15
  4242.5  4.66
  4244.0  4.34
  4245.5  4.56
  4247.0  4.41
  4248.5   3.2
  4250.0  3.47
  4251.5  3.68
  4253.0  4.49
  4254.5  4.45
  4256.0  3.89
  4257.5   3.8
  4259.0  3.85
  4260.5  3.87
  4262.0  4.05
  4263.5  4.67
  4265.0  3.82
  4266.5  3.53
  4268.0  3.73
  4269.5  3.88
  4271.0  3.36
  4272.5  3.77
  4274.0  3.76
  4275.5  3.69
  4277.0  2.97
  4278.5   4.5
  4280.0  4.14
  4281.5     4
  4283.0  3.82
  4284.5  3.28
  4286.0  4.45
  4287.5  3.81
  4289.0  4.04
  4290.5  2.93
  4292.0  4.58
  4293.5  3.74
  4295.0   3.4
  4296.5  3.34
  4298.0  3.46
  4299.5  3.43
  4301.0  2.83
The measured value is 1.4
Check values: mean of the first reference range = 4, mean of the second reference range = 4.1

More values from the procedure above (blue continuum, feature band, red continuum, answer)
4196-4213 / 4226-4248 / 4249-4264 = -0.70 angstroms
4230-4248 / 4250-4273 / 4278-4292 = 0.73 angstroms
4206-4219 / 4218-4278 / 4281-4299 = 0.04 angstroms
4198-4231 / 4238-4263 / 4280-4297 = -2.30 angstroms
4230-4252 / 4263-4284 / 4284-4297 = 0.15 angstroms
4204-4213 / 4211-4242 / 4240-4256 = 1.18 angstroms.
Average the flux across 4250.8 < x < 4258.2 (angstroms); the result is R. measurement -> 4.07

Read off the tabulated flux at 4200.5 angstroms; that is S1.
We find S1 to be 3.04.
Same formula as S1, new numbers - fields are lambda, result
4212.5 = 4.41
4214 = 3.8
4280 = 4.14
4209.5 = 4.06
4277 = 2.97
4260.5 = 3.87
